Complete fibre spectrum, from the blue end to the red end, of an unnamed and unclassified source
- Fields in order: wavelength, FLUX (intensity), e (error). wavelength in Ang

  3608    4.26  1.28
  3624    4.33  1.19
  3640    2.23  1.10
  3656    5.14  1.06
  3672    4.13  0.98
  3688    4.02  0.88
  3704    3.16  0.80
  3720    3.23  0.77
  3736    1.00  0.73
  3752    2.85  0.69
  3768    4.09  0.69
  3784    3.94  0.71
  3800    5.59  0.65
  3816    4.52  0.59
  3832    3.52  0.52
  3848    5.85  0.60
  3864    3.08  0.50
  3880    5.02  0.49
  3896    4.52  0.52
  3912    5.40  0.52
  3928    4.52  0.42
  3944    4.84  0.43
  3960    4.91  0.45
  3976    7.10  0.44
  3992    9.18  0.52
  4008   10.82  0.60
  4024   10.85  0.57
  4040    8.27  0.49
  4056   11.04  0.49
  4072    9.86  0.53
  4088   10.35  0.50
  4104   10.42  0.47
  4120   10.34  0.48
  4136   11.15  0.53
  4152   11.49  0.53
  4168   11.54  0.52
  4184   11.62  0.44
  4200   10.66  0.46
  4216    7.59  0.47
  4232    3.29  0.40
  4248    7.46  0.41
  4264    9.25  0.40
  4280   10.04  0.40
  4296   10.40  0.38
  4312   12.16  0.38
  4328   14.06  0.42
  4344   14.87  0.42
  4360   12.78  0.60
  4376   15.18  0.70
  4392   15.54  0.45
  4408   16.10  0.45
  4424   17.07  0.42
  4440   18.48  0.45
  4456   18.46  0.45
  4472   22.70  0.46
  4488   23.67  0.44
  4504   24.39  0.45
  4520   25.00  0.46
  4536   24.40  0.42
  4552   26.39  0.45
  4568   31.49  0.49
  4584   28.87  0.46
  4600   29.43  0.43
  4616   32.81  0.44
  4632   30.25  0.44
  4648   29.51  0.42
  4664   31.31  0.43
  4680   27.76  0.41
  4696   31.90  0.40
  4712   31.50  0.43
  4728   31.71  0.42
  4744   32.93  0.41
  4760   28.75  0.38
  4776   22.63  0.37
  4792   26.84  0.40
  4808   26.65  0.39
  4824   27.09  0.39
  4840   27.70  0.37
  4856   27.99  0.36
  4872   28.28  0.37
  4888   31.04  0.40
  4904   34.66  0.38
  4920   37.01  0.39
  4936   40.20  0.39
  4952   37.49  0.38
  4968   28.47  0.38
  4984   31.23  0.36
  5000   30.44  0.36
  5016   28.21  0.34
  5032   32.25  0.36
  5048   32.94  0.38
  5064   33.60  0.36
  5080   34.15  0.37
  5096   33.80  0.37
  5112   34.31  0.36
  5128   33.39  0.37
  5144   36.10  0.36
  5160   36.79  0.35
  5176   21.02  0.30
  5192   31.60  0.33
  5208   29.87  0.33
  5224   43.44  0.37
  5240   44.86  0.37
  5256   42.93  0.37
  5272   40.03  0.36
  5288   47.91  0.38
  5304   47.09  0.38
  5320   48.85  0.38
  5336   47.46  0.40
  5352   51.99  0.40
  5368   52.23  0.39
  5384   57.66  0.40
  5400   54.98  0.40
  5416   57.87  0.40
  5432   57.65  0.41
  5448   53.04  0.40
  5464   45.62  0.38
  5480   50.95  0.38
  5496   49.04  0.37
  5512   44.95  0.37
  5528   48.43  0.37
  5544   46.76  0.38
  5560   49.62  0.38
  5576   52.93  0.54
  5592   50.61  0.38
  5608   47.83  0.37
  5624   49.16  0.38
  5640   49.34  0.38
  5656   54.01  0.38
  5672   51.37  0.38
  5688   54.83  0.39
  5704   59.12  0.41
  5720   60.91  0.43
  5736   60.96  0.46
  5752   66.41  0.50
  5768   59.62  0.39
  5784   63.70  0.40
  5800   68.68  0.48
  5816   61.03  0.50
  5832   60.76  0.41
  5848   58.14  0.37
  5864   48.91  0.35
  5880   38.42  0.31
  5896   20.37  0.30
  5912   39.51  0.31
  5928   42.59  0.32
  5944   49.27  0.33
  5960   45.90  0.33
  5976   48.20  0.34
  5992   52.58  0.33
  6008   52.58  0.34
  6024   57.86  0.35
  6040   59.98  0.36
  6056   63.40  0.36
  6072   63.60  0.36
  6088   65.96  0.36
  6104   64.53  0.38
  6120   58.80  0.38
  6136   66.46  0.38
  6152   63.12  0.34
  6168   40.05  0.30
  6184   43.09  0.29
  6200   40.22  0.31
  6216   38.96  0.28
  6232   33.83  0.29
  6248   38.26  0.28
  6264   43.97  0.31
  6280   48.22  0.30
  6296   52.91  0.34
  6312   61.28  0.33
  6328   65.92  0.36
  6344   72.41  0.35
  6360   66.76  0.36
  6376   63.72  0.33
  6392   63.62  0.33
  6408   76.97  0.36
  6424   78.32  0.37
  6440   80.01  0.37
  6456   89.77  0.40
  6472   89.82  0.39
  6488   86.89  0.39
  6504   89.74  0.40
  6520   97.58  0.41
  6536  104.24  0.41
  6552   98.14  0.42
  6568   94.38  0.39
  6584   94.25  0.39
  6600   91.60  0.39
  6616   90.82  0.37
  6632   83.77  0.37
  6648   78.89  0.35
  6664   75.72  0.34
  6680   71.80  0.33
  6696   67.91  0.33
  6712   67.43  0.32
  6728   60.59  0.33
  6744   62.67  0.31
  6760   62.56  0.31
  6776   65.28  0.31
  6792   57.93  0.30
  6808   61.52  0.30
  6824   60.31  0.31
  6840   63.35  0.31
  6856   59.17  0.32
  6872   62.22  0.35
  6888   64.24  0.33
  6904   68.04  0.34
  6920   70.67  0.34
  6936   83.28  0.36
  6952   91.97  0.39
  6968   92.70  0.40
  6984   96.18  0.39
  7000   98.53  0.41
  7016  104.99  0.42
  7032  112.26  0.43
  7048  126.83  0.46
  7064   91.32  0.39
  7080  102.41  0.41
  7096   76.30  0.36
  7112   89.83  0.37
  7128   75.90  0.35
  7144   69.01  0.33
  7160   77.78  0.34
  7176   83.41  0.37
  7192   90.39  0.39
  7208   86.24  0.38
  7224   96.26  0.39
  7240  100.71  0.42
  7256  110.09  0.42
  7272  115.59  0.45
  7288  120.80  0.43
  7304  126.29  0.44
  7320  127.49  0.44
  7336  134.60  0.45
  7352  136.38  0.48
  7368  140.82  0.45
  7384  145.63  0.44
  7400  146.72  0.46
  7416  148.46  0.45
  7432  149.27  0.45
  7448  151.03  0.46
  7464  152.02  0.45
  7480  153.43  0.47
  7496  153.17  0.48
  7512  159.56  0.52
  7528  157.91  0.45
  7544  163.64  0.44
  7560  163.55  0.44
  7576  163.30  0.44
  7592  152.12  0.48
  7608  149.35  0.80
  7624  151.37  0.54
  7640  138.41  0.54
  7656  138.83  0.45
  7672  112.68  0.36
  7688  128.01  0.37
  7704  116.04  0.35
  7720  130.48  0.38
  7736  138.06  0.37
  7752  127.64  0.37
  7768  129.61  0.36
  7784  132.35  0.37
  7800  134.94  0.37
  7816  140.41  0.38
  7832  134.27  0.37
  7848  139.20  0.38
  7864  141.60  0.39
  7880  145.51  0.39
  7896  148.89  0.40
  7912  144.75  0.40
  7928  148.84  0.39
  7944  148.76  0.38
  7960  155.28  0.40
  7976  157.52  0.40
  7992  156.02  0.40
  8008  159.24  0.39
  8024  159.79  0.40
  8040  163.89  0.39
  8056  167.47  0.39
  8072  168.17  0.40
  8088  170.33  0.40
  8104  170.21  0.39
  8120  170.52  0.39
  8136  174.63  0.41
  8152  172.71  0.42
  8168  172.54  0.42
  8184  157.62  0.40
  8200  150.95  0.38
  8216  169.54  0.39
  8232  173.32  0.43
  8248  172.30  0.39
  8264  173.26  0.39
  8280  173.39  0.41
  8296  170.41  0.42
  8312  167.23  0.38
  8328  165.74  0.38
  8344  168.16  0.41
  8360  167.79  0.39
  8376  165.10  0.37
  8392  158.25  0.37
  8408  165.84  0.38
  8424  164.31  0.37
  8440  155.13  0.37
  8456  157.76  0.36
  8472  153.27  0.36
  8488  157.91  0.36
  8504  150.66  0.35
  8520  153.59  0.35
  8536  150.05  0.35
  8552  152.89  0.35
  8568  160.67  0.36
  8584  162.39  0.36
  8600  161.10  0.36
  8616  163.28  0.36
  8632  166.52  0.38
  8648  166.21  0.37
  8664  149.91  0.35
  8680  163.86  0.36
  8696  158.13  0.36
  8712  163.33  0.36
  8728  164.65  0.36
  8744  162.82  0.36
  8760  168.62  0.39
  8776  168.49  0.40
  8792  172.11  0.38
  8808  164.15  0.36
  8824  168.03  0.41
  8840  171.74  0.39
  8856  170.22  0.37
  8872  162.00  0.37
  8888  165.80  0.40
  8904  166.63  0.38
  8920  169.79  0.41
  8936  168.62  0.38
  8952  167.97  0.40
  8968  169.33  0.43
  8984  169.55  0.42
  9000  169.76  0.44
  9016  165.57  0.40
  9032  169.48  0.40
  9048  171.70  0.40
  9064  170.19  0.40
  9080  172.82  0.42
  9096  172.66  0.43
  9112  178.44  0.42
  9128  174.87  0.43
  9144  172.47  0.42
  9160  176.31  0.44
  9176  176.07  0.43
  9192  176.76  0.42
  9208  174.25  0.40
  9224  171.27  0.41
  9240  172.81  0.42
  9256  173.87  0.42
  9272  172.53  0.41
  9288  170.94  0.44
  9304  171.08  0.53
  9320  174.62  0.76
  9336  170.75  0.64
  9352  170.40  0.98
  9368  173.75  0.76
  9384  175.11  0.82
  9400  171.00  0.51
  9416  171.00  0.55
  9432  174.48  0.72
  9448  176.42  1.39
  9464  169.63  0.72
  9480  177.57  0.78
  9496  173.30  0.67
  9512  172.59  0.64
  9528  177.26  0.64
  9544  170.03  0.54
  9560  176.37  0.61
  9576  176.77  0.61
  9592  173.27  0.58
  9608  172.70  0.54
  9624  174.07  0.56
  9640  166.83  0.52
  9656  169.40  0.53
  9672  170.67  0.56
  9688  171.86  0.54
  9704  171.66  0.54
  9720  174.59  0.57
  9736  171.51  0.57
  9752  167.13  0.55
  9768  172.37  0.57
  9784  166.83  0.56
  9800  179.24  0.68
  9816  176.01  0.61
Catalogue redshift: 0.000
